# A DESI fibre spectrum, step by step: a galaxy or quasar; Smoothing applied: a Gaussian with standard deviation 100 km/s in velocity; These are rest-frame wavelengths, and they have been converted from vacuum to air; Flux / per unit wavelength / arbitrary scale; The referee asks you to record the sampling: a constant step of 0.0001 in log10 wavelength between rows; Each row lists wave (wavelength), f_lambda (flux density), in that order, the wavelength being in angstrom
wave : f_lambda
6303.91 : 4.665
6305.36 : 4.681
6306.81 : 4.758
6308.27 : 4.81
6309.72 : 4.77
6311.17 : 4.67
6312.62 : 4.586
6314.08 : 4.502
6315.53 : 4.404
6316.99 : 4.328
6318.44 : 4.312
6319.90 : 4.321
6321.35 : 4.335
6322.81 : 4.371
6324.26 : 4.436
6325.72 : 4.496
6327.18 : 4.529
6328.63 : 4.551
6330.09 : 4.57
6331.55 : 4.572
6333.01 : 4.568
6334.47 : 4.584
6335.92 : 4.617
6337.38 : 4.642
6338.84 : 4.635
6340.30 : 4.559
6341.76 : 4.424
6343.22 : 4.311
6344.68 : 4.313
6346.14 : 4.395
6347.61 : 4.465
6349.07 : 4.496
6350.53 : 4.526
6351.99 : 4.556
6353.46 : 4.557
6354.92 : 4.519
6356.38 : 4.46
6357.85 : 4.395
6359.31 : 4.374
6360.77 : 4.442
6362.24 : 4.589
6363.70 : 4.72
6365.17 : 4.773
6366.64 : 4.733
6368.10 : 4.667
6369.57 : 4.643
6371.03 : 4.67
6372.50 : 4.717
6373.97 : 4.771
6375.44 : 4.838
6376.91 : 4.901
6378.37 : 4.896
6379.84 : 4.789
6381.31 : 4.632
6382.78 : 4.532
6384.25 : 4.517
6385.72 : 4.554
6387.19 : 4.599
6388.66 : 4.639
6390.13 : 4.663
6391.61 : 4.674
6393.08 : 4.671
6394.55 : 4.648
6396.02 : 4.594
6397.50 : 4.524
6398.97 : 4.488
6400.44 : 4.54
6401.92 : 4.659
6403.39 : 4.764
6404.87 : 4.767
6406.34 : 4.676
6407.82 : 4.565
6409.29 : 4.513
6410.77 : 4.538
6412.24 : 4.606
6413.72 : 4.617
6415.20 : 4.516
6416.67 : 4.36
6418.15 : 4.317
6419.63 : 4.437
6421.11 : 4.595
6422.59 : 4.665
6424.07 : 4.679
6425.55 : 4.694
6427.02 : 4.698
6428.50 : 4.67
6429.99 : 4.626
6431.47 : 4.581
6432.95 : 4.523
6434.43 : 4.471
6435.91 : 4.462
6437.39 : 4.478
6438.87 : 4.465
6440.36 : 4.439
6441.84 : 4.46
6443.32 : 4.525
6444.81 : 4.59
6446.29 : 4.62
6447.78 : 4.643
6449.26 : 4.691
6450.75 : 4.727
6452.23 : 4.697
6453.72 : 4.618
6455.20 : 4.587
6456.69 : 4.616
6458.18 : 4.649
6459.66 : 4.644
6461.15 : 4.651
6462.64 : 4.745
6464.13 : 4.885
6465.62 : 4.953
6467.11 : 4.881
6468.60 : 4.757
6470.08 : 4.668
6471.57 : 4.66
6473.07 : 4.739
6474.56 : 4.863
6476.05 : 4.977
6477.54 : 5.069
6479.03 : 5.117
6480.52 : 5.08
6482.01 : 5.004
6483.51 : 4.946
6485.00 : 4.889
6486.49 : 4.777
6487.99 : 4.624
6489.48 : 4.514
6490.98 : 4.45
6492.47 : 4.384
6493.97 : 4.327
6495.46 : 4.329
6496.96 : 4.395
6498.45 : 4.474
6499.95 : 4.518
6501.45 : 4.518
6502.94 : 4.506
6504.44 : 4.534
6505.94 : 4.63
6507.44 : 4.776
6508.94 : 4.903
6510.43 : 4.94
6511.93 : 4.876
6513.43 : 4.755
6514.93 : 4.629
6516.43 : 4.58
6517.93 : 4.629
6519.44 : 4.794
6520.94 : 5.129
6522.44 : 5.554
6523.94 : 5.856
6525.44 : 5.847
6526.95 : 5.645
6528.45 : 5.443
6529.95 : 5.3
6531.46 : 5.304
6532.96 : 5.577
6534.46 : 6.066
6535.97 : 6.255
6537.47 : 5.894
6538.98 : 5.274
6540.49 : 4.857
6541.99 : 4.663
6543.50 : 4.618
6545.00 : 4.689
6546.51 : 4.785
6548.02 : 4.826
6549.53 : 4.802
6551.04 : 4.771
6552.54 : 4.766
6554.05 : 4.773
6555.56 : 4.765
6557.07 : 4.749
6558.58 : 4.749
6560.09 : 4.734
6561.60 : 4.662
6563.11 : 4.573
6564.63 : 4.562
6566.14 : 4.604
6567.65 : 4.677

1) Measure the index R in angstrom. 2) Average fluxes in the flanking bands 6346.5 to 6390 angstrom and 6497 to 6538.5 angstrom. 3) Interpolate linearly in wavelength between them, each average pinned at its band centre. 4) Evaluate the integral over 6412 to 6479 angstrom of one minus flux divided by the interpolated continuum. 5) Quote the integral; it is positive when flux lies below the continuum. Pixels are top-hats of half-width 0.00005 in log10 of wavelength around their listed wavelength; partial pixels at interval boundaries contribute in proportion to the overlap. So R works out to 3.0 angstrom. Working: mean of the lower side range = 4.62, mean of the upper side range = 5.1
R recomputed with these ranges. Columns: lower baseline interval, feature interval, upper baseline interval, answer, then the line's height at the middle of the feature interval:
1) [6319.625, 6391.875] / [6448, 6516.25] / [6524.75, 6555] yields 4.0 angstrom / 5.01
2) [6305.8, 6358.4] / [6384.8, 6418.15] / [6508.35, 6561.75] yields 0.8 angstrom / 4.7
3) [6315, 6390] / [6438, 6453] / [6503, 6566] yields 0.6 angstrom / 4.78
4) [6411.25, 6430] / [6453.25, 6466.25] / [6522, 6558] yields 0.2 angstrom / 4.78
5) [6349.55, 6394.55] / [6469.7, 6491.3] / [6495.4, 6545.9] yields 0.4 angstrom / 4.92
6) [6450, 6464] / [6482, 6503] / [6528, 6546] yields 1.7 angstrom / 4.96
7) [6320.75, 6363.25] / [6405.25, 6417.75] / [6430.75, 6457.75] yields 0.0 angstrom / 4.54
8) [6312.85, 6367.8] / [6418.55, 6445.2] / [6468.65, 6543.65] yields 1.1 angstrom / 4.75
